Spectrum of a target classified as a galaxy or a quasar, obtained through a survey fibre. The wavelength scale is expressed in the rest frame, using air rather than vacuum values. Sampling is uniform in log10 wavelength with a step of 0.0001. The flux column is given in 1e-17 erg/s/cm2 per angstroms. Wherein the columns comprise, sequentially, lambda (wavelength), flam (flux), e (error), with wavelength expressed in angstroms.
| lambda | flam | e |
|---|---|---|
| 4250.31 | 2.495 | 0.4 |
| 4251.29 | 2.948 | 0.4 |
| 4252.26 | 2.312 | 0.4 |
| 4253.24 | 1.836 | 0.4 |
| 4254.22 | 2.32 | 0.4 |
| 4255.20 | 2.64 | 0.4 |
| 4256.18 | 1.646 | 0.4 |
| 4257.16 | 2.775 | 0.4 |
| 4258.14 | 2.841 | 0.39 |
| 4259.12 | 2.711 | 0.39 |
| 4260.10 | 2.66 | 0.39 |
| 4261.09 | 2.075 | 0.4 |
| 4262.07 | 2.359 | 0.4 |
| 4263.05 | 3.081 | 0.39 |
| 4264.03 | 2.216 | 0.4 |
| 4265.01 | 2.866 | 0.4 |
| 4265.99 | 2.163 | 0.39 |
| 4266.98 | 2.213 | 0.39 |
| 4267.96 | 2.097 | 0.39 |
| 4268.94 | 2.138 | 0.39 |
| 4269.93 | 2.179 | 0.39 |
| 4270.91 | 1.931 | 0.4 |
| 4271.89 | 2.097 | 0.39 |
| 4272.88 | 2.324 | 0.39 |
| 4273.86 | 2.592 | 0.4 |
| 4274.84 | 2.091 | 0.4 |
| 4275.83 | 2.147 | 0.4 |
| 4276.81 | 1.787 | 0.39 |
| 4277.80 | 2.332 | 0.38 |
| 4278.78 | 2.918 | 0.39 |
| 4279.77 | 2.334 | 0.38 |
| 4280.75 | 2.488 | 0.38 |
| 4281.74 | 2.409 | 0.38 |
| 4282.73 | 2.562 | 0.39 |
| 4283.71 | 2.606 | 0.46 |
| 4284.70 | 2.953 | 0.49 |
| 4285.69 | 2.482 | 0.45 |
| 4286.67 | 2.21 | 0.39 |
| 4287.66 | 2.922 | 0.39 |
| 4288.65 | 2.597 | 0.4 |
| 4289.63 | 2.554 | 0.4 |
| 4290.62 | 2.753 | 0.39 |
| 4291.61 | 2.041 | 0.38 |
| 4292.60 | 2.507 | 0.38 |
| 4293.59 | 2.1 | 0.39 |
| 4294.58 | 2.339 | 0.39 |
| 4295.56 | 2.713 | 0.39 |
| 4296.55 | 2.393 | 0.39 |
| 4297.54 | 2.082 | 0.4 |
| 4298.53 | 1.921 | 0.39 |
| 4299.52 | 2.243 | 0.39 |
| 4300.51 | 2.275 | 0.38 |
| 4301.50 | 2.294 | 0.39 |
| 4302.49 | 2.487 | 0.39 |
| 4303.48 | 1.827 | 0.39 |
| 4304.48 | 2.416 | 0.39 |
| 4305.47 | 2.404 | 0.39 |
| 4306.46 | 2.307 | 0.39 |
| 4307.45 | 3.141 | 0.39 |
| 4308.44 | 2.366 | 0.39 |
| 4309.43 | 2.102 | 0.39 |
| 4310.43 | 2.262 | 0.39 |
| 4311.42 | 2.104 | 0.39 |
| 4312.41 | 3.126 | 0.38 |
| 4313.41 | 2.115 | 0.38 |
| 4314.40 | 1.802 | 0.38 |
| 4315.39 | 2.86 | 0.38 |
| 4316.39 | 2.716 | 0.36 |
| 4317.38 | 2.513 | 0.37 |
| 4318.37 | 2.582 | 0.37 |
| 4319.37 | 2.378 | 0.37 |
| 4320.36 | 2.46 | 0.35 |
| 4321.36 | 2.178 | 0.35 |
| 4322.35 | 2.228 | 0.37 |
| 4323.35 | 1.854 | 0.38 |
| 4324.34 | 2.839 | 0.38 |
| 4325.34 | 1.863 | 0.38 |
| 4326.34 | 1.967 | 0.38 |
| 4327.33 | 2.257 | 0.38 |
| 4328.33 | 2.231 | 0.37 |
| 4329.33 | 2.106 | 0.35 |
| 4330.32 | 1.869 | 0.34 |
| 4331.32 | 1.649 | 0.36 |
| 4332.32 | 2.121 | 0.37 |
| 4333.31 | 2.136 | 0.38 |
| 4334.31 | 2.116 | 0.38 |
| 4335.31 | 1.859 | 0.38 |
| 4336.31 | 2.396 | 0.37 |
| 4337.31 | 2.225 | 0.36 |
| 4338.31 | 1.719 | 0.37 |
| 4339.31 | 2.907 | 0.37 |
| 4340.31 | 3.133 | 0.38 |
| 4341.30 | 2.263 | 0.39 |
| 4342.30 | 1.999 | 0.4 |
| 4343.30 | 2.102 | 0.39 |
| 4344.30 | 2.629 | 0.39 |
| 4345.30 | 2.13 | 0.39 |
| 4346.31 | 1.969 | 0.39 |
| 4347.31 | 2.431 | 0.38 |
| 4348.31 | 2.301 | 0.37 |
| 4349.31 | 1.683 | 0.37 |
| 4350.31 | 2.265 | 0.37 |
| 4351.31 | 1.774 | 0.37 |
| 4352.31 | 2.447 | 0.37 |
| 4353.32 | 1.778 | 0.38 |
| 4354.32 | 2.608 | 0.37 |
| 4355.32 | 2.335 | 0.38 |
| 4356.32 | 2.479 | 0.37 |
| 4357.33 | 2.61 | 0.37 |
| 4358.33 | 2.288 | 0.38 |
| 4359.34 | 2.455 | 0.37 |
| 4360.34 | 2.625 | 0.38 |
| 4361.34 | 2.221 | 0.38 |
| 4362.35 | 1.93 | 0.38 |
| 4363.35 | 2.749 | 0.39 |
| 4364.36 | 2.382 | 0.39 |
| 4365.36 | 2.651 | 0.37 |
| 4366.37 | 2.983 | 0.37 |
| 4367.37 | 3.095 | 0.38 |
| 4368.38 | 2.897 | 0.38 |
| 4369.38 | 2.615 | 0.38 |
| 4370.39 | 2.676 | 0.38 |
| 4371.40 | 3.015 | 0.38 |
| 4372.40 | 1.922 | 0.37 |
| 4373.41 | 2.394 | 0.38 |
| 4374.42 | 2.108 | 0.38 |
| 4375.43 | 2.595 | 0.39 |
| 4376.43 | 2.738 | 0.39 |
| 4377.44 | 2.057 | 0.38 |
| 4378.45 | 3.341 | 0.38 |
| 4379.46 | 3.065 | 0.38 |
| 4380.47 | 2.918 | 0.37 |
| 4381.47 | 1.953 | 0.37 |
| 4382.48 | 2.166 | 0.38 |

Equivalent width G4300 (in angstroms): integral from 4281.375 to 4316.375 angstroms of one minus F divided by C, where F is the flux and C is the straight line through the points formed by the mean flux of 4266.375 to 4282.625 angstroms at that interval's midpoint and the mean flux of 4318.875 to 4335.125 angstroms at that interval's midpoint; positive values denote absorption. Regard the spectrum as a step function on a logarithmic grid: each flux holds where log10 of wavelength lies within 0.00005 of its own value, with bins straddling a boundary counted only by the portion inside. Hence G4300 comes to -3.32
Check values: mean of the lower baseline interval 2.26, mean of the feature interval 2.41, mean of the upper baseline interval 2.14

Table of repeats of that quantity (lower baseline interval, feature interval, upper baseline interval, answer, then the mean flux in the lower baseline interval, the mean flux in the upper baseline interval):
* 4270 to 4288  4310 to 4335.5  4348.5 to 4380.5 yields 2.04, 2.39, 2.48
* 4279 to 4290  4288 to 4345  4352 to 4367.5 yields 4.87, 2.57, 2.46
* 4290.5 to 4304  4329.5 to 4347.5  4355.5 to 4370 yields 1.90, 2.27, 2.57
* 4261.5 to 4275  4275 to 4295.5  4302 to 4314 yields -0.94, 2.32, 2.38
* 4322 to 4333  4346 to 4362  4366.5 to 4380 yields 1.03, 2.09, 2.66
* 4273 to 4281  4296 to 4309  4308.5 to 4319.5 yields 0.37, 2.33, 2.41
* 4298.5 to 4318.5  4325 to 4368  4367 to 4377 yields 4.02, 2.38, 2.59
